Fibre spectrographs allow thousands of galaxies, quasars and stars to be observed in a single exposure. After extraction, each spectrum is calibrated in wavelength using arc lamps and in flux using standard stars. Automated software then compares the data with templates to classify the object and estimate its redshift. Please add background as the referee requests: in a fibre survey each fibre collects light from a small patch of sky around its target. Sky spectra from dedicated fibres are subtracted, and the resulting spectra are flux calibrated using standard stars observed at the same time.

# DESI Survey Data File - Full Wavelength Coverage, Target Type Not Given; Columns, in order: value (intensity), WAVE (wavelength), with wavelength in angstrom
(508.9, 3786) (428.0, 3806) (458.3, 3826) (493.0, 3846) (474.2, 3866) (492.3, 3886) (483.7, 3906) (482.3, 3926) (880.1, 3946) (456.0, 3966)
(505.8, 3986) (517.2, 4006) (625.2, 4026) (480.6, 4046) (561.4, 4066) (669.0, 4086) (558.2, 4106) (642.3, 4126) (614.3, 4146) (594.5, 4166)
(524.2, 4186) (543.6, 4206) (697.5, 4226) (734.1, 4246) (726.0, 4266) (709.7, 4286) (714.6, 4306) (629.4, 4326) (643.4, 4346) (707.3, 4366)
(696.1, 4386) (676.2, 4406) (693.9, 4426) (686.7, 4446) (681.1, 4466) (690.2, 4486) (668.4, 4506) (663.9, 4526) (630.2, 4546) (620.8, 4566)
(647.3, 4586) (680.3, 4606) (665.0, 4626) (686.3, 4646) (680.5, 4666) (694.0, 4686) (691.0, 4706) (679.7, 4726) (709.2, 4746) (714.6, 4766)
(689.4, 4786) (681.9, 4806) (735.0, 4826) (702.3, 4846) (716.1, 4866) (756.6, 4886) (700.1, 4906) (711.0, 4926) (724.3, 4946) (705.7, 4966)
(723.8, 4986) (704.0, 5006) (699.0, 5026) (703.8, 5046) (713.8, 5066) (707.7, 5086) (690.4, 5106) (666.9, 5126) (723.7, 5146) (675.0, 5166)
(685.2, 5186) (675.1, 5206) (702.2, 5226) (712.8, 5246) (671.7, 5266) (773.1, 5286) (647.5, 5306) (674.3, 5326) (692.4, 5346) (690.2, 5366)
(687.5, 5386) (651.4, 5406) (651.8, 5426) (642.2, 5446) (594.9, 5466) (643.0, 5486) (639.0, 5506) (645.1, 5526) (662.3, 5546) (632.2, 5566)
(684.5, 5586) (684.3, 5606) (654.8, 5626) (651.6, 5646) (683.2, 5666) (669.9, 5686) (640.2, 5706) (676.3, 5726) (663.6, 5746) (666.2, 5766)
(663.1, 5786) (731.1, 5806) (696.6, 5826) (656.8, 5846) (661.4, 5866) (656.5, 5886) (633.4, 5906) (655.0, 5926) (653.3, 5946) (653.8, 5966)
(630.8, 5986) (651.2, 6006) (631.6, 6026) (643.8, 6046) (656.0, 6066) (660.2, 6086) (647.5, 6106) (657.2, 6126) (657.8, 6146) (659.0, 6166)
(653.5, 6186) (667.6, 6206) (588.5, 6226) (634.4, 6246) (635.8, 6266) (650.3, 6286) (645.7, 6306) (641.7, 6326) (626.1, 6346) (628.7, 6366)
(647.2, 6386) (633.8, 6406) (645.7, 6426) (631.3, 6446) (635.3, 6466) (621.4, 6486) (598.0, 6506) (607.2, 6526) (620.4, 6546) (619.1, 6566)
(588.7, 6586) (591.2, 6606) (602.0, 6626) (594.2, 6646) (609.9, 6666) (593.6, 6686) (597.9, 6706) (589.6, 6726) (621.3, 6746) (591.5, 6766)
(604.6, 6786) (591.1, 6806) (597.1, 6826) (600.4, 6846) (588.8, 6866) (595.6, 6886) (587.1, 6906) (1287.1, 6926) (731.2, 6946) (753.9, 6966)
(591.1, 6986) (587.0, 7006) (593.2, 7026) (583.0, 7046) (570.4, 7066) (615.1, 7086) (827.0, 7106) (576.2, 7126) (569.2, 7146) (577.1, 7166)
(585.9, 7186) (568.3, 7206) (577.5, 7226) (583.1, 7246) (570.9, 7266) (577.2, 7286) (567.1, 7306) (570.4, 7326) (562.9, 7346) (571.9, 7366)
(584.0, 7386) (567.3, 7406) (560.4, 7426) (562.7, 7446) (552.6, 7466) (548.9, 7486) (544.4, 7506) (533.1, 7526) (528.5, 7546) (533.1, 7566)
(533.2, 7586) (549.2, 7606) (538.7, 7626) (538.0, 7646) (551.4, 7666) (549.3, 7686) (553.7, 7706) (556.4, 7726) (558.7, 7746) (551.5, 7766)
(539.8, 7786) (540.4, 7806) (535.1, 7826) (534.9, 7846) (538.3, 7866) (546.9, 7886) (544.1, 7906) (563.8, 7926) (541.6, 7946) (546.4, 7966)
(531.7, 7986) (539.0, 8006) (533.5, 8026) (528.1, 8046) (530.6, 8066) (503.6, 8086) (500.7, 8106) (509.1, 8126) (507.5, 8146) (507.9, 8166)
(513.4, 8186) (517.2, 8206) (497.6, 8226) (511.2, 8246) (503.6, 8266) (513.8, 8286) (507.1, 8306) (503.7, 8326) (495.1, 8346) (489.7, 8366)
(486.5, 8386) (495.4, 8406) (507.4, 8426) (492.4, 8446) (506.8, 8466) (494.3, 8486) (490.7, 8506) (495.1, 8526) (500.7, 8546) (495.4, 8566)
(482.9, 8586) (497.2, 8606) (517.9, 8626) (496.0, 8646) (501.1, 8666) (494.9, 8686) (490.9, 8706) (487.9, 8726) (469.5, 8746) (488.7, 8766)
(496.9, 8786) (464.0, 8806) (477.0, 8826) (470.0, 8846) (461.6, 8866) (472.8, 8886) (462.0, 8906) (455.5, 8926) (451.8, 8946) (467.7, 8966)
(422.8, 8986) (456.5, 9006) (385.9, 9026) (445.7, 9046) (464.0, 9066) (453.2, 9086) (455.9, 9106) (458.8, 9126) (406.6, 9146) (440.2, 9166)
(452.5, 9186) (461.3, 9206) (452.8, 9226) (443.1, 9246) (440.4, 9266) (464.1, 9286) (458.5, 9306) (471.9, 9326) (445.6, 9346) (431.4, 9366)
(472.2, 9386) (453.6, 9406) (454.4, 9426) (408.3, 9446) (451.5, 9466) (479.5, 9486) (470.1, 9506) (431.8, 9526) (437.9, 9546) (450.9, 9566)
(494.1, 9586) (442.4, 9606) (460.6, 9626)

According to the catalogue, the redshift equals 0.06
